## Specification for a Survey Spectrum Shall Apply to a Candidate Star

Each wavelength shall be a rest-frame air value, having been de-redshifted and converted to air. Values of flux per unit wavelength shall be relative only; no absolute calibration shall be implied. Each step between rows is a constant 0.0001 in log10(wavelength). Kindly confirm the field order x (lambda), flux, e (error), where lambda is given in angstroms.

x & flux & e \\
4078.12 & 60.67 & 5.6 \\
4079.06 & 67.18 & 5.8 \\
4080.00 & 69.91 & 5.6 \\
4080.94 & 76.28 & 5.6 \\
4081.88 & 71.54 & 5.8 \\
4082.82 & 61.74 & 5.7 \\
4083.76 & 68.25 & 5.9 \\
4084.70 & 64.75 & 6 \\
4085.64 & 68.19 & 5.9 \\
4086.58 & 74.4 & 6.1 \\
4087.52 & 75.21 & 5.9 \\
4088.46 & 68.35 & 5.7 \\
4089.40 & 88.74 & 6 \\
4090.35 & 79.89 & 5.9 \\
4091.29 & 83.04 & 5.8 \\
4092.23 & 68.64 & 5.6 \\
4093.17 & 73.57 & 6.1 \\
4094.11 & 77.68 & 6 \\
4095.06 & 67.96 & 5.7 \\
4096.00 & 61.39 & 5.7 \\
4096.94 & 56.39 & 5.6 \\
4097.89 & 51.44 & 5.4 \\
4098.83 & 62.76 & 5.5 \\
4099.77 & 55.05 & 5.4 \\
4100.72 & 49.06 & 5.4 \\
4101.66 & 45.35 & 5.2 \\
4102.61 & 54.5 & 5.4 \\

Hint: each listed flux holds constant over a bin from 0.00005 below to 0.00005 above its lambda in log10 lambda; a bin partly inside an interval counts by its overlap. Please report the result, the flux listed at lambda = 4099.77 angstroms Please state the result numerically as 55.05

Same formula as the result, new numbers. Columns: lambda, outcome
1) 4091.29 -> 83.04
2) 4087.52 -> 75.21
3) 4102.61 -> 54.5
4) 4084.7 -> 64.75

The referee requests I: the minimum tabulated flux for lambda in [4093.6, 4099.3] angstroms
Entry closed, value 51.44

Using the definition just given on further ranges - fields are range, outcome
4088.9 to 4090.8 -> 79.89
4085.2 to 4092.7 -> 68.19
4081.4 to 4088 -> 61.74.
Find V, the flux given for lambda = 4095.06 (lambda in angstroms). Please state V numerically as 67.96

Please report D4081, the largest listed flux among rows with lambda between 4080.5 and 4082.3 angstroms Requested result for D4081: 76.28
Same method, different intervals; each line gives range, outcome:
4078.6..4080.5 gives 69.91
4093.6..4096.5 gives 77.68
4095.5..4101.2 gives 62.76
